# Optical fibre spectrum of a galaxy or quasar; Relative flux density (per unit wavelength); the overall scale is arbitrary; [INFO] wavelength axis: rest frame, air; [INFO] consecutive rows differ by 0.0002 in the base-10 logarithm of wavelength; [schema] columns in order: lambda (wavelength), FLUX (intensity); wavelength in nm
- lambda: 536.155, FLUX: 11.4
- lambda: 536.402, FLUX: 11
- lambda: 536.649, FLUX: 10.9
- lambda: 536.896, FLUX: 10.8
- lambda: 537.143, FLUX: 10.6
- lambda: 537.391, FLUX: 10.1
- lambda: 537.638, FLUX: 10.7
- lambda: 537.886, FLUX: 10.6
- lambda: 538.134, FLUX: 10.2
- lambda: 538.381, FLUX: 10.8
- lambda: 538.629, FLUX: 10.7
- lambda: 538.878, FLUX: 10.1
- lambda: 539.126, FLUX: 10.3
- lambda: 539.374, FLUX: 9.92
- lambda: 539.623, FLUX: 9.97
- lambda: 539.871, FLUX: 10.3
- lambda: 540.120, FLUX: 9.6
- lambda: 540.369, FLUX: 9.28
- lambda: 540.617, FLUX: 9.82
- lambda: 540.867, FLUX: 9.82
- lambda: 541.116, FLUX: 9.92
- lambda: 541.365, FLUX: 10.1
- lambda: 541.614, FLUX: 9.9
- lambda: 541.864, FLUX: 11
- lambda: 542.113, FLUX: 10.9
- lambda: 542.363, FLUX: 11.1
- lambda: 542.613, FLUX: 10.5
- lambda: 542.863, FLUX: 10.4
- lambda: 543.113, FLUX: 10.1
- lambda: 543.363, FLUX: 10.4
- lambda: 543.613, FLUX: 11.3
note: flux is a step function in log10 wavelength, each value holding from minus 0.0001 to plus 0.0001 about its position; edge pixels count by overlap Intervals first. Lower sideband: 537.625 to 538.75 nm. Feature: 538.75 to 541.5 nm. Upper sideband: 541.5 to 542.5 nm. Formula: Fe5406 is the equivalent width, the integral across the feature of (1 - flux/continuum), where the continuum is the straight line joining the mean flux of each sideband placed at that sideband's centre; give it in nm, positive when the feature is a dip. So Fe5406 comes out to 0.19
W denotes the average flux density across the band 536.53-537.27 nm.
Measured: 10.8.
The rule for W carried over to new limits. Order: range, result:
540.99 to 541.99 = 10.2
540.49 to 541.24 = 9.85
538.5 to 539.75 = 10.2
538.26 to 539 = 10.5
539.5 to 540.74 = 9.8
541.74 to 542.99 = 10.8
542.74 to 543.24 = 10.3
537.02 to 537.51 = 10.3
